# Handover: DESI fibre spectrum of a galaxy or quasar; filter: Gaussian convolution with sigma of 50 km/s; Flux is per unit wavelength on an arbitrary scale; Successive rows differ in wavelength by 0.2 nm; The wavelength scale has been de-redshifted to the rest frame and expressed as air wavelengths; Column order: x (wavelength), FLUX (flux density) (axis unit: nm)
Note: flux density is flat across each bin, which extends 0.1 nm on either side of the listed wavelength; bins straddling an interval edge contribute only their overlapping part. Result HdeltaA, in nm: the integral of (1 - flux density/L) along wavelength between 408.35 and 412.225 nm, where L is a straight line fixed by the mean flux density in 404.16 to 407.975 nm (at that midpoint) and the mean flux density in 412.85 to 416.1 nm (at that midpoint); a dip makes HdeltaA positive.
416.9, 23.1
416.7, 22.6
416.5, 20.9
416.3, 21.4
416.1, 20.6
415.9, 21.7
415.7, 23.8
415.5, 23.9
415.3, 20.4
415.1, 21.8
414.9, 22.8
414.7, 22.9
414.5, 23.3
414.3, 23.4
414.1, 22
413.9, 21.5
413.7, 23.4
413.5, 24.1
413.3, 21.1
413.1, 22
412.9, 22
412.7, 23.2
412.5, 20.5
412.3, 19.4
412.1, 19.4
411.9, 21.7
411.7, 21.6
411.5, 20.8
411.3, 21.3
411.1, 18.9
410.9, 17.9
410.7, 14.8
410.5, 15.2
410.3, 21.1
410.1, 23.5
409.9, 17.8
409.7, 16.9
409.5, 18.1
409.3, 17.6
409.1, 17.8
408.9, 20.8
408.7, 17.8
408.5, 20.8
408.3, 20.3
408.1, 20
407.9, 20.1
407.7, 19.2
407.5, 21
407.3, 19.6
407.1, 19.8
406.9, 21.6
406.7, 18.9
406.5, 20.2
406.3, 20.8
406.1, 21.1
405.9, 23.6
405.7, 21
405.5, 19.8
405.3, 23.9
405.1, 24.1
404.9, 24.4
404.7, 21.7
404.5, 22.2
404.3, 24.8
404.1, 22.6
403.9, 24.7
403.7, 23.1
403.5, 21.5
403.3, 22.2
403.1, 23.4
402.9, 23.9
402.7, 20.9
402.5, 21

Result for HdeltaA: 0.50 nm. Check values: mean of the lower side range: 21.5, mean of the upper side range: 22.5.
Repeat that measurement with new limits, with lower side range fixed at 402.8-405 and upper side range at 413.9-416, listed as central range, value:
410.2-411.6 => 0.26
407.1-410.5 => 0.52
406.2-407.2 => 0.12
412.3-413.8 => 0.03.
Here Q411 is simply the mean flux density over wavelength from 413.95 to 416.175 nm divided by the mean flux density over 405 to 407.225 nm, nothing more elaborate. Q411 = 1.05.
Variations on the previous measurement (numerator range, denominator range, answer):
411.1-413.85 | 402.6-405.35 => 0.93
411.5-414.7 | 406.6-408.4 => 1.09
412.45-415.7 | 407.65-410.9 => 1.19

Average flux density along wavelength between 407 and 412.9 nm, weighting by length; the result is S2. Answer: 19.6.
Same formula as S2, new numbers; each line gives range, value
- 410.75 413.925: 21.1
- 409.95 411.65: 19.2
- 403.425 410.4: 20.9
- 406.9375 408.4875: 20.1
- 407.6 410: 18.9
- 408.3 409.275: 19.3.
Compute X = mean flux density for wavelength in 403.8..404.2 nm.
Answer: 23.6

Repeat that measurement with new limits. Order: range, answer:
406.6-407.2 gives 20.1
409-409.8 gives 17.6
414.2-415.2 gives 22.8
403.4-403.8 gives 22.3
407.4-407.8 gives 20.1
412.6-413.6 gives 22.5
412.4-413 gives 21.9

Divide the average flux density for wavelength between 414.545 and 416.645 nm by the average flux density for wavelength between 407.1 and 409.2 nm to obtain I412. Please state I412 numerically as 1.12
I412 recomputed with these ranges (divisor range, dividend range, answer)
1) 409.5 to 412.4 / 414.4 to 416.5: 1.15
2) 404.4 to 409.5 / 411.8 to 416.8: 1.06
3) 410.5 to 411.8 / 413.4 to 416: 1.20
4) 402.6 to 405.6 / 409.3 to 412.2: 0.84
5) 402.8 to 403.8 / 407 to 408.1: 0.87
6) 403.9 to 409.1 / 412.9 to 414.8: 1.07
